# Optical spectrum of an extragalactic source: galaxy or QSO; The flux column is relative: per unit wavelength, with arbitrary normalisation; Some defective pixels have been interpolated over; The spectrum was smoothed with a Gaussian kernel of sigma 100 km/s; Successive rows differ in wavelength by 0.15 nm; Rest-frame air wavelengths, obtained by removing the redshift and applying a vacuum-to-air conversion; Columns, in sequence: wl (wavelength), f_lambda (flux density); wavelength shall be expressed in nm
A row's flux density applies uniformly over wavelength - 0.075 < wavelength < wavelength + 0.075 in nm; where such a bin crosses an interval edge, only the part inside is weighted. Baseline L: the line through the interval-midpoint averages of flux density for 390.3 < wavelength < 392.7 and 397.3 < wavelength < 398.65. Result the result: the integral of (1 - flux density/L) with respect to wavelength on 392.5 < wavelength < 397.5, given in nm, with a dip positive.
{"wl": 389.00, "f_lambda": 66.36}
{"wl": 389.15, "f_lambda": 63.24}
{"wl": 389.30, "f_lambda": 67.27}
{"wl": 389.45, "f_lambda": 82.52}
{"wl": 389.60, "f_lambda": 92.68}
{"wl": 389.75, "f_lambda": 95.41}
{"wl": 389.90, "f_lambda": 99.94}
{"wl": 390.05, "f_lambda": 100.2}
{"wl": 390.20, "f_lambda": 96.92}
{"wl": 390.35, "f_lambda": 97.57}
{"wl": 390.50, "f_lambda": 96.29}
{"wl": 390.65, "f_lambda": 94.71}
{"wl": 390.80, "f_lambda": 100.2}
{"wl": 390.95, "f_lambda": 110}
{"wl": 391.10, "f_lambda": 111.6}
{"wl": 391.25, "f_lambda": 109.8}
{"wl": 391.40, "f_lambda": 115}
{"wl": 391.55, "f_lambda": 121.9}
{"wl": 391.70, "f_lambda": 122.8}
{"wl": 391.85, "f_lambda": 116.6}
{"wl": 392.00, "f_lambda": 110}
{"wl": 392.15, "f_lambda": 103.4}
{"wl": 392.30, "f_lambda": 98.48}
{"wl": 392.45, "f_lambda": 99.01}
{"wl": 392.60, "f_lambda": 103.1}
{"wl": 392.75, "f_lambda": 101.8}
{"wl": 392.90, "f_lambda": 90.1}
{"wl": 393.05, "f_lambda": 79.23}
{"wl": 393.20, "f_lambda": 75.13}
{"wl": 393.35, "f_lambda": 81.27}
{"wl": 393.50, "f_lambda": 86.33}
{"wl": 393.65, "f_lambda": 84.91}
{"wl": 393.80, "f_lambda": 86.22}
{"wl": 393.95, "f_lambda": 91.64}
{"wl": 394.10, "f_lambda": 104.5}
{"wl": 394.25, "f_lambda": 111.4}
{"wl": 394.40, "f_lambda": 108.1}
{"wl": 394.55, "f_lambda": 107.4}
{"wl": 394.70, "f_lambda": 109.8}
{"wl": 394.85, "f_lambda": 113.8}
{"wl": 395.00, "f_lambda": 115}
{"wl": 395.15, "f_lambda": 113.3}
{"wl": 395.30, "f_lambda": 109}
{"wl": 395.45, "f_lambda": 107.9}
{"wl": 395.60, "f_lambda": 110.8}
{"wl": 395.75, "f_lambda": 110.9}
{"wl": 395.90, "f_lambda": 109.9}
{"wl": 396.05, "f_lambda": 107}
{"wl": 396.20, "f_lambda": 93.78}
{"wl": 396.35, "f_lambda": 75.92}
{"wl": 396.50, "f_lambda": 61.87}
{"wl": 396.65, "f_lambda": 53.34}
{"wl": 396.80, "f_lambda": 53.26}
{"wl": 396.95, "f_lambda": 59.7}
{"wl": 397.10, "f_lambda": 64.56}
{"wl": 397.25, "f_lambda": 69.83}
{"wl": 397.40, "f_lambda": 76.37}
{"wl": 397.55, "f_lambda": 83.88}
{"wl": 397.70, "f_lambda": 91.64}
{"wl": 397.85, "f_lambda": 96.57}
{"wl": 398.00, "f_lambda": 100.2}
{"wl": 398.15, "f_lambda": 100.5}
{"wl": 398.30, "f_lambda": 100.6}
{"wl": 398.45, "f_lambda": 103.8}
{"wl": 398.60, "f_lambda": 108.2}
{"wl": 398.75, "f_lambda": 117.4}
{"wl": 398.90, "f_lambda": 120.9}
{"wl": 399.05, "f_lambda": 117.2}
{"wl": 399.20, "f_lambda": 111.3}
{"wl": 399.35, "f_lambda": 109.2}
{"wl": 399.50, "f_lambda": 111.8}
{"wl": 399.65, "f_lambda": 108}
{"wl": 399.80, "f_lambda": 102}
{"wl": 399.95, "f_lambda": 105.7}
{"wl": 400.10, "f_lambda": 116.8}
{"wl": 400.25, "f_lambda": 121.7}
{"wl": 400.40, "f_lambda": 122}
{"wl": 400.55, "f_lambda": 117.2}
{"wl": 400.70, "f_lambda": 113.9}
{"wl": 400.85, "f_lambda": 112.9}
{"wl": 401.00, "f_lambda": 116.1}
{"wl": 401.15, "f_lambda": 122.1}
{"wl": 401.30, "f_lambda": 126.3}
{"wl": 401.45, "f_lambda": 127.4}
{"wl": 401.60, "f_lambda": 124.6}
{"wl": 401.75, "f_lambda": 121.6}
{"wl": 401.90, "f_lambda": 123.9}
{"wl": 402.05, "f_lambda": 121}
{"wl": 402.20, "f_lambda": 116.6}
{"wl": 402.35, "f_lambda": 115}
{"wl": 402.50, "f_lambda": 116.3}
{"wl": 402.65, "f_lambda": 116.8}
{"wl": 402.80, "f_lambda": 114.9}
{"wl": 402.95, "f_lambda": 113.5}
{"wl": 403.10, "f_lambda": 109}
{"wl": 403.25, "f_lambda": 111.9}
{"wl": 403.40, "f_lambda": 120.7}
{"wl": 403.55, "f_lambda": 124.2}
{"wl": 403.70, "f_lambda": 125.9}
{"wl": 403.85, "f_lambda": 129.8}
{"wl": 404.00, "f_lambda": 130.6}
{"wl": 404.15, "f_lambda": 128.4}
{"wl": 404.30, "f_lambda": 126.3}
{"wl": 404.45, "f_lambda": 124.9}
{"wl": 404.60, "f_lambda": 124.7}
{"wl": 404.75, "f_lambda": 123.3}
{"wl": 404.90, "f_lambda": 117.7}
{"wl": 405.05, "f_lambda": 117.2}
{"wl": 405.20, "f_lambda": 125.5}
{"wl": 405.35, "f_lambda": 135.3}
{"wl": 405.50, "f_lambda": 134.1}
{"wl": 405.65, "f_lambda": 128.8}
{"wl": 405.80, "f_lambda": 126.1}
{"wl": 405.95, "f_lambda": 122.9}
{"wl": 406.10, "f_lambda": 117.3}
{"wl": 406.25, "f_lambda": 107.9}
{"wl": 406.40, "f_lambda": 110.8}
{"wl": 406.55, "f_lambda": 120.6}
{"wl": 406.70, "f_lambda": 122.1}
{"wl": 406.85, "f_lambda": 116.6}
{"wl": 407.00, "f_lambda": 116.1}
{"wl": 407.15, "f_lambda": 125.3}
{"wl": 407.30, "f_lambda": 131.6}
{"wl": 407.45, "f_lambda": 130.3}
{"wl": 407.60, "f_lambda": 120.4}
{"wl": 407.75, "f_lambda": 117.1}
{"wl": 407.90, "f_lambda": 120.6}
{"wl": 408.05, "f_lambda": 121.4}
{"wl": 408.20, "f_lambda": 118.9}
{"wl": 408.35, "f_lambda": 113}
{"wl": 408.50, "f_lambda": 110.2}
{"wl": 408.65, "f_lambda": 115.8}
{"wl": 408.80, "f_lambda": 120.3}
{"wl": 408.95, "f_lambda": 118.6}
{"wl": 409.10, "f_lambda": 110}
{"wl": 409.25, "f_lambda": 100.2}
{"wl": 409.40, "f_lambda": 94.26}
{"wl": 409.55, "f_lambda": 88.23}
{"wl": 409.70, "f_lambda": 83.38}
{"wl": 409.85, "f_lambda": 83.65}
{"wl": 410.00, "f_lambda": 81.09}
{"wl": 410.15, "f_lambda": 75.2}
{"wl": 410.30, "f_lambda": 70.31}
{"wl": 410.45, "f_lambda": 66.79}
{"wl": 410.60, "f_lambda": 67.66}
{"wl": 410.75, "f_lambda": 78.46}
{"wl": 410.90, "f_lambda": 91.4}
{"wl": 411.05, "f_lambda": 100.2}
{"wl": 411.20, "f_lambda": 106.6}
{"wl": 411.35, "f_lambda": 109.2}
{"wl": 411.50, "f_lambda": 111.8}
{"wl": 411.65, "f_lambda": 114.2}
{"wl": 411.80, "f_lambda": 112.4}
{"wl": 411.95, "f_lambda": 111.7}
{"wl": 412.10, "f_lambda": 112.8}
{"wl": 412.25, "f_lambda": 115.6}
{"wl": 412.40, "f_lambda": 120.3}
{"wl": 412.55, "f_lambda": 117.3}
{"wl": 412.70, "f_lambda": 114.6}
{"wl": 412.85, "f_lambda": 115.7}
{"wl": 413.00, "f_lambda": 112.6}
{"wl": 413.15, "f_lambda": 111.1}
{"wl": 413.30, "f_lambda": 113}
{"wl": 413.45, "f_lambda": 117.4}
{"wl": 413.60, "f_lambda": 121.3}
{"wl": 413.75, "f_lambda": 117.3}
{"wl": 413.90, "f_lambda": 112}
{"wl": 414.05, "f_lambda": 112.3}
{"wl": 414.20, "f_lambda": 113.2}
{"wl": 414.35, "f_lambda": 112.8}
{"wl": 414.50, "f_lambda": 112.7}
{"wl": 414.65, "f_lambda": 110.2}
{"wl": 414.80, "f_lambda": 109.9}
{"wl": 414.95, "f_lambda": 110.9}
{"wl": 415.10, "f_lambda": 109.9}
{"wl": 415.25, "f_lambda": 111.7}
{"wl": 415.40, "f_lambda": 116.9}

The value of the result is 0.443 nm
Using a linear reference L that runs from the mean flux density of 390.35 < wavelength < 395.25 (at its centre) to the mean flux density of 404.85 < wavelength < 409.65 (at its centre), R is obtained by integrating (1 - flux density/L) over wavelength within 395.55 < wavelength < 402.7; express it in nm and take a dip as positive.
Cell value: 0.36 nm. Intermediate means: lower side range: 102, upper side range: 118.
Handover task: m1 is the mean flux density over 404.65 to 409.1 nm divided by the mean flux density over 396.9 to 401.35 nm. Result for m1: 1.16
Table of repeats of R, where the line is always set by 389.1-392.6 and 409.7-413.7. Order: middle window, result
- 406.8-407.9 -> -0.23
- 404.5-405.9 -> -0.34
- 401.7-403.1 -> -0.22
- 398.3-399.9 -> -0.15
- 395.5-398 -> 0.44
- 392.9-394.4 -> 0.16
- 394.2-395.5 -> -0.13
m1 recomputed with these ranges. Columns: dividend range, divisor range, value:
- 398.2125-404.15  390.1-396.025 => 1.13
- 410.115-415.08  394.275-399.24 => 1.10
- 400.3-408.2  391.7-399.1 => 1.26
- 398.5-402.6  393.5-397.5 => 1.26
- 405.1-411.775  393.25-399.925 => 1.12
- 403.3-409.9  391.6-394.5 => 1.21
